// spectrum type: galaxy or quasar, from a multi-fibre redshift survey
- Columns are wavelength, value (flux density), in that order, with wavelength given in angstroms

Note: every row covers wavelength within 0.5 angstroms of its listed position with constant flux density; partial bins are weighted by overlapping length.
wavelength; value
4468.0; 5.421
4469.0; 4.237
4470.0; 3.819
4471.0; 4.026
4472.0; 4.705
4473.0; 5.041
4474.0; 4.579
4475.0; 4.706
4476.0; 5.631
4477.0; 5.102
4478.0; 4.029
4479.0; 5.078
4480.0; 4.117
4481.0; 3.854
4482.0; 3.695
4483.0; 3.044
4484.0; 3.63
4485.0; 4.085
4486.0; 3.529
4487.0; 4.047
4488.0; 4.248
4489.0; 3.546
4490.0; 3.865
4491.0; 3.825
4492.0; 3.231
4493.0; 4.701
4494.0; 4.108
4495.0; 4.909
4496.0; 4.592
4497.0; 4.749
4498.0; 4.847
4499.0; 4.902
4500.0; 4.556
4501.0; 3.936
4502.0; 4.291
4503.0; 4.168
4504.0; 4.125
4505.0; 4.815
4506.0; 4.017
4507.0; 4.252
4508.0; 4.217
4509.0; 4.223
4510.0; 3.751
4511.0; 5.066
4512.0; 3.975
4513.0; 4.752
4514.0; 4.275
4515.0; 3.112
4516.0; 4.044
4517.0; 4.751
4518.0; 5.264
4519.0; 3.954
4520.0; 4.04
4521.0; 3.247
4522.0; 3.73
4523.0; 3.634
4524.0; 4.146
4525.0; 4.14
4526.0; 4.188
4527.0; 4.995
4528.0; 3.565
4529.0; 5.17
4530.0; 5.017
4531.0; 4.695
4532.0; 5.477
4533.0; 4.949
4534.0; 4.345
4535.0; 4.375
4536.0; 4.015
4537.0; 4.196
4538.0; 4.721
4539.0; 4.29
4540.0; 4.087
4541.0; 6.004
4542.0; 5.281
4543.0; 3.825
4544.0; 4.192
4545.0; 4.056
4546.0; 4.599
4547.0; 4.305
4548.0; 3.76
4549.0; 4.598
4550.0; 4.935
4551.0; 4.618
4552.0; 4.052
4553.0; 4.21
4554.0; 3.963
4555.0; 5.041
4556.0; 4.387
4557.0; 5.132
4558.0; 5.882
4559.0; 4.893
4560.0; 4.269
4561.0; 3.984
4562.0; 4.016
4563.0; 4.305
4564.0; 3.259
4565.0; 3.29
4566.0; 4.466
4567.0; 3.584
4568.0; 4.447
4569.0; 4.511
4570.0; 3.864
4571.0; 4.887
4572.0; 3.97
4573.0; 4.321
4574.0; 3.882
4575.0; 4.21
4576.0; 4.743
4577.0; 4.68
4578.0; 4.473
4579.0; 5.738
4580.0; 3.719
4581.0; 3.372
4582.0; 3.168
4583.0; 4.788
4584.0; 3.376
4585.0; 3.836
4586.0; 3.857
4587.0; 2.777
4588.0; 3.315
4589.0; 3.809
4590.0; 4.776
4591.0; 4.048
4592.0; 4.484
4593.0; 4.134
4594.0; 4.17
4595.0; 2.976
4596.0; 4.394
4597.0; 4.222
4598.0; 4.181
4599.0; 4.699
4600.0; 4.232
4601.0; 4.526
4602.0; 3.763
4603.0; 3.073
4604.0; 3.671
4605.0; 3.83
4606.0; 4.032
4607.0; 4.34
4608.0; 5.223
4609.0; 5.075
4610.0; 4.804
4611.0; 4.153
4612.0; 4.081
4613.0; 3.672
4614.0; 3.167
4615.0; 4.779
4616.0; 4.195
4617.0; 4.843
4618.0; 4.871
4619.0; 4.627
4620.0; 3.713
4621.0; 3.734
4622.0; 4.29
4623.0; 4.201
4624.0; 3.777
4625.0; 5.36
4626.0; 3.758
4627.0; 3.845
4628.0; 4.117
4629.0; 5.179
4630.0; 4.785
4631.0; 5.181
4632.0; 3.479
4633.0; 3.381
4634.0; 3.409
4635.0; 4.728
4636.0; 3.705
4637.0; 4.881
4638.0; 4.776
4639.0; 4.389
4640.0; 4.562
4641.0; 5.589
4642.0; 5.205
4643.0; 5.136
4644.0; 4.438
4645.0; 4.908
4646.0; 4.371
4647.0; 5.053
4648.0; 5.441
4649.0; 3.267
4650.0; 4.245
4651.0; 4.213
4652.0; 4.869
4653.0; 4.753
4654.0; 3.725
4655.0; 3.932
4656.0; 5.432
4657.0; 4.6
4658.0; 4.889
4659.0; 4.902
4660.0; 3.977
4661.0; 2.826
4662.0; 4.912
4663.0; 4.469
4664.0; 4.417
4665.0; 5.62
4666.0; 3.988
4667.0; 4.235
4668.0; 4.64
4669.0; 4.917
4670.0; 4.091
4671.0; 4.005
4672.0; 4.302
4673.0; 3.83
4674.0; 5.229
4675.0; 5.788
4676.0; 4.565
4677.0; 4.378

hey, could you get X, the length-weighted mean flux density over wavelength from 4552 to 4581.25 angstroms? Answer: 4.33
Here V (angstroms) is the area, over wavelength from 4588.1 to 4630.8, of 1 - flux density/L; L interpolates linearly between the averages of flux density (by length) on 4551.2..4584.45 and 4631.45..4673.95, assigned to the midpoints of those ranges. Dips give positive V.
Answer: 1.31 angstroms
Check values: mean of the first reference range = 4.27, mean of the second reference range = 4.45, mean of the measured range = 4.23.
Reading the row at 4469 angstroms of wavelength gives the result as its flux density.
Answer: 4.237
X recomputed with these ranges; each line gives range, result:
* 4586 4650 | 4.28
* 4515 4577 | 4.37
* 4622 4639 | 4.29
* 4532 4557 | 4.48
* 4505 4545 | 4.36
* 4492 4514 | 4.4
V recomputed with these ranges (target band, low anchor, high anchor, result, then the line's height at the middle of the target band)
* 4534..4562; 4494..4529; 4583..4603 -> -2.4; 4.14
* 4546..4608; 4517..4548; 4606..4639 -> 2.6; 4.36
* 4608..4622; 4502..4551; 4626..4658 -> 0.5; 4.47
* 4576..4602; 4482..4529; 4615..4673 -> 1.5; 4.33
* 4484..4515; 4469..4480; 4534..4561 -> 2.4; 4.59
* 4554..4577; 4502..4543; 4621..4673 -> 0.3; 4.39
